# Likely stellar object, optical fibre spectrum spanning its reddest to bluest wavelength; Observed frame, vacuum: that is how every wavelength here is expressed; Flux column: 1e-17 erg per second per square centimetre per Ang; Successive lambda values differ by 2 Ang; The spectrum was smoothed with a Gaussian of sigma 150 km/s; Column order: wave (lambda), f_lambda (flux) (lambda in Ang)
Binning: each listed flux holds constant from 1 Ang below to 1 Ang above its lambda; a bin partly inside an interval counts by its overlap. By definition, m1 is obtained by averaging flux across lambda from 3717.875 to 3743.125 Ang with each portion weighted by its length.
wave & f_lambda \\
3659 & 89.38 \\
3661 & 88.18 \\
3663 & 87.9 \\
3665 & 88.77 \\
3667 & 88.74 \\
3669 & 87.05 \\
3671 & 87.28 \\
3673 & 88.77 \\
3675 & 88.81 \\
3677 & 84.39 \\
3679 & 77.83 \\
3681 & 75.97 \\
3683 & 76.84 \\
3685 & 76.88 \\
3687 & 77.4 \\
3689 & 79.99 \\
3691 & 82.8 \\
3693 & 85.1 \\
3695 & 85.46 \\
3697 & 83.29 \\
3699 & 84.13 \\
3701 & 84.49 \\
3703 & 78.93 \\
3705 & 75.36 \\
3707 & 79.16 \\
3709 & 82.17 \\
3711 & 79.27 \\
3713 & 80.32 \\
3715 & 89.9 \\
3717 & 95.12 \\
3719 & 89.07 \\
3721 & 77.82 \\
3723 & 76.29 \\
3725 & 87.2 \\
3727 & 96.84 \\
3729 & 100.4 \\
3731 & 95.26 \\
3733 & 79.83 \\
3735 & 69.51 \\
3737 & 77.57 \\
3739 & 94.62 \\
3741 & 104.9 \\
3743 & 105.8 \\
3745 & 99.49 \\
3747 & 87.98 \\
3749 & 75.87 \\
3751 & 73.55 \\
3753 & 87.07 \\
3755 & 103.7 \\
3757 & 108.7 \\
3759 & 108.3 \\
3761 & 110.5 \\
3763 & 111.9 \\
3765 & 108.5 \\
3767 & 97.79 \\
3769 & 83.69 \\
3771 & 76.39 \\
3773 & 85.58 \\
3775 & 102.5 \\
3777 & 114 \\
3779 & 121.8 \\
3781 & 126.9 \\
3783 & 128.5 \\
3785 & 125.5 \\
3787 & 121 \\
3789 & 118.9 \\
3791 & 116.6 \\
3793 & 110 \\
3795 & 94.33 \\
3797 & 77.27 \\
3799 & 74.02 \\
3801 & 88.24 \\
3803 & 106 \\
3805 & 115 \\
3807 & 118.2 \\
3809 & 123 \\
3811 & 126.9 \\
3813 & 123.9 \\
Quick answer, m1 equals 88.3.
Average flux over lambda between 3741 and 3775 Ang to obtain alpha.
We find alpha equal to 95.8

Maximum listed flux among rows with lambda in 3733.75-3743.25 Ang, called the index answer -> 105.8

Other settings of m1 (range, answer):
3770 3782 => 105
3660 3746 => 85.5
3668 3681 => 84.9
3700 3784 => 93.2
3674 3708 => 81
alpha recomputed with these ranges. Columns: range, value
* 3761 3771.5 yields 98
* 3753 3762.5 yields 106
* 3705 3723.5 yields 83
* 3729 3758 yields 90.6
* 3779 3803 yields 108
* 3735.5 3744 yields 94.2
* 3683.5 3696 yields 81.1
